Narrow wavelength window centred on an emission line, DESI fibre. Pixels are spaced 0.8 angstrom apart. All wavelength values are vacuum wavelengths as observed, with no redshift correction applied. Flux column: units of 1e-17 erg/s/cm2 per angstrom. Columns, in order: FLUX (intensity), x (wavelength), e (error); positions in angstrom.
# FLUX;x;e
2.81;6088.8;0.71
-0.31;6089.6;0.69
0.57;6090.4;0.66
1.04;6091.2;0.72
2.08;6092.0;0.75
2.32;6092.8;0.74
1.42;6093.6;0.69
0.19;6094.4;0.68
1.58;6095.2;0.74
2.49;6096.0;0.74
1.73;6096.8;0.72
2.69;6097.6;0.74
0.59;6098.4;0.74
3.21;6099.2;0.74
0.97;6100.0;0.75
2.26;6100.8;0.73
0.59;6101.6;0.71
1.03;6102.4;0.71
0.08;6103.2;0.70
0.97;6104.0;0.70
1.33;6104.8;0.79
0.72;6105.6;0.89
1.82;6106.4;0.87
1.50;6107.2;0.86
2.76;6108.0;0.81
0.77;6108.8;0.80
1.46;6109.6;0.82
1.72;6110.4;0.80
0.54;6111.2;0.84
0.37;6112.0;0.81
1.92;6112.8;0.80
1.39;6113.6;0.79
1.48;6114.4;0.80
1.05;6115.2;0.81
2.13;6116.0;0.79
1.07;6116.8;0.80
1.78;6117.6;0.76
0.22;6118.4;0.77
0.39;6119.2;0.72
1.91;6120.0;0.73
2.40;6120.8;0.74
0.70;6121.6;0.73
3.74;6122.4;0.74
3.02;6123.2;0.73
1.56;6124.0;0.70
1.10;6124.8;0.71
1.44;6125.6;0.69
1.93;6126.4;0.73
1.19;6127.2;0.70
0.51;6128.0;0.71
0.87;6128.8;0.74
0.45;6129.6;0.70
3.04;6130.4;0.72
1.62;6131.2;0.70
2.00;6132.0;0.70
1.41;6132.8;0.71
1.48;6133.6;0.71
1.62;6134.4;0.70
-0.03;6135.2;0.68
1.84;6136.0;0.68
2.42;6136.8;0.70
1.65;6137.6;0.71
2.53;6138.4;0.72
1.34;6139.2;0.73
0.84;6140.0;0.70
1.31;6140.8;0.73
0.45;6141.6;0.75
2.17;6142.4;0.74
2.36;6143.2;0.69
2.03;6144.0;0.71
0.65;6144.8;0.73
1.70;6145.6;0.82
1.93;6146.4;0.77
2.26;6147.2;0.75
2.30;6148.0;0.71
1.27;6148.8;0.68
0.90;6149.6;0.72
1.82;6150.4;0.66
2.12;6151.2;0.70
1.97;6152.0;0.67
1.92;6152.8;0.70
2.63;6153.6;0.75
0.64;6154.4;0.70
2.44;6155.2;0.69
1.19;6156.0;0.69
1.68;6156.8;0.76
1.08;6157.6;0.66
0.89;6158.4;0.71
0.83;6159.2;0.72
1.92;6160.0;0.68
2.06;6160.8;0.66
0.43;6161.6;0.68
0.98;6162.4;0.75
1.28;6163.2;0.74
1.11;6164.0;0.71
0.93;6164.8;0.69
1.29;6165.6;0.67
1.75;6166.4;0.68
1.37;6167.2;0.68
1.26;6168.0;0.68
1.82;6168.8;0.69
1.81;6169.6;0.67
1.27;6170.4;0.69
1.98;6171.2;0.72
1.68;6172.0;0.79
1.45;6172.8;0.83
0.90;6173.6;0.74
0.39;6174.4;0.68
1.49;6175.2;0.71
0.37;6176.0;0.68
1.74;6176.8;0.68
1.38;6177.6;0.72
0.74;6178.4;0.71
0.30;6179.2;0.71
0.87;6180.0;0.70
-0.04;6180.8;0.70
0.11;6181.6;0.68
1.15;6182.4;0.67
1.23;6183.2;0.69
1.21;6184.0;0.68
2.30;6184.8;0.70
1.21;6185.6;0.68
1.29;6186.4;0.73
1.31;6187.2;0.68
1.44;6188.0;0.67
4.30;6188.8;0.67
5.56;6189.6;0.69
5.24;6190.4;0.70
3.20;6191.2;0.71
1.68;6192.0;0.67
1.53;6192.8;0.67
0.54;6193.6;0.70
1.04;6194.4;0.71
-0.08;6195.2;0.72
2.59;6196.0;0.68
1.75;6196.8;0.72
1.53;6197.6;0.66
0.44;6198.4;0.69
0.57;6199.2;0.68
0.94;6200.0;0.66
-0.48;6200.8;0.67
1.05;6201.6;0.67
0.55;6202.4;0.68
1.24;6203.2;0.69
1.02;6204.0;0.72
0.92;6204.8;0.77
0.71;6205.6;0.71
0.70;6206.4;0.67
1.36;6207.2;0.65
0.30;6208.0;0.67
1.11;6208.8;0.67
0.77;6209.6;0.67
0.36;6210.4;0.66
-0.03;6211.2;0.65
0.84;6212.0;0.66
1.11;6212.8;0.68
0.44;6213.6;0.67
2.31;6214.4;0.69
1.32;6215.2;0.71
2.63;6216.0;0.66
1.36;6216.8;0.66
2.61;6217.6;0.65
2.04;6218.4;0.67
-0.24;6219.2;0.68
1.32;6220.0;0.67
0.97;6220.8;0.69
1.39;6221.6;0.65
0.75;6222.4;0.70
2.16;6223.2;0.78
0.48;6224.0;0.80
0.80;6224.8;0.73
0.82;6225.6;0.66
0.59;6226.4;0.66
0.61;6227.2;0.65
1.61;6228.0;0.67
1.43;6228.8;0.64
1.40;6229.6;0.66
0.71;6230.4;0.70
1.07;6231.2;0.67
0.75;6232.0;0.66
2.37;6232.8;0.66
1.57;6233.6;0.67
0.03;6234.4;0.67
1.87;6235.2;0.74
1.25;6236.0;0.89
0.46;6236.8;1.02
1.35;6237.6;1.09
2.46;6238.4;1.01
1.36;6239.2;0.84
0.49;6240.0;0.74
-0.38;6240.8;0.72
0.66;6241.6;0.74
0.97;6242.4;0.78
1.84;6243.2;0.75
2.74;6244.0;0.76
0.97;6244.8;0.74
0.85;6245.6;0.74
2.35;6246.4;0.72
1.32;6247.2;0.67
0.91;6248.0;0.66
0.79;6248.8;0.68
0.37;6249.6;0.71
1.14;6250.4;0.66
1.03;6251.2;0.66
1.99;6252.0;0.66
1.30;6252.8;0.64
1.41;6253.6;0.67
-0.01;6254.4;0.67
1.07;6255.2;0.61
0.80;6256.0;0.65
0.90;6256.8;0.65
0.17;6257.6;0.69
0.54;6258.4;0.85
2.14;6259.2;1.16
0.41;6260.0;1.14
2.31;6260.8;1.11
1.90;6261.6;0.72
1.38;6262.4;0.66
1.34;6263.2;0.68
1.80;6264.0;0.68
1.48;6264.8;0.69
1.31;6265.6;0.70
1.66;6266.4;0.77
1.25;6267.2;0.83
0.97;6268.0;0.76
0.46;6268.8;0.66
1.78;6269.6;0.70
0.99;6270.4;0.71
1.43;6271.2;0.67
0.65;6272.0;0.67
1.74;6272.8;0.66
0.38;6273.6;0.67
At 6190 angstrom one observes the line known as H-beta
